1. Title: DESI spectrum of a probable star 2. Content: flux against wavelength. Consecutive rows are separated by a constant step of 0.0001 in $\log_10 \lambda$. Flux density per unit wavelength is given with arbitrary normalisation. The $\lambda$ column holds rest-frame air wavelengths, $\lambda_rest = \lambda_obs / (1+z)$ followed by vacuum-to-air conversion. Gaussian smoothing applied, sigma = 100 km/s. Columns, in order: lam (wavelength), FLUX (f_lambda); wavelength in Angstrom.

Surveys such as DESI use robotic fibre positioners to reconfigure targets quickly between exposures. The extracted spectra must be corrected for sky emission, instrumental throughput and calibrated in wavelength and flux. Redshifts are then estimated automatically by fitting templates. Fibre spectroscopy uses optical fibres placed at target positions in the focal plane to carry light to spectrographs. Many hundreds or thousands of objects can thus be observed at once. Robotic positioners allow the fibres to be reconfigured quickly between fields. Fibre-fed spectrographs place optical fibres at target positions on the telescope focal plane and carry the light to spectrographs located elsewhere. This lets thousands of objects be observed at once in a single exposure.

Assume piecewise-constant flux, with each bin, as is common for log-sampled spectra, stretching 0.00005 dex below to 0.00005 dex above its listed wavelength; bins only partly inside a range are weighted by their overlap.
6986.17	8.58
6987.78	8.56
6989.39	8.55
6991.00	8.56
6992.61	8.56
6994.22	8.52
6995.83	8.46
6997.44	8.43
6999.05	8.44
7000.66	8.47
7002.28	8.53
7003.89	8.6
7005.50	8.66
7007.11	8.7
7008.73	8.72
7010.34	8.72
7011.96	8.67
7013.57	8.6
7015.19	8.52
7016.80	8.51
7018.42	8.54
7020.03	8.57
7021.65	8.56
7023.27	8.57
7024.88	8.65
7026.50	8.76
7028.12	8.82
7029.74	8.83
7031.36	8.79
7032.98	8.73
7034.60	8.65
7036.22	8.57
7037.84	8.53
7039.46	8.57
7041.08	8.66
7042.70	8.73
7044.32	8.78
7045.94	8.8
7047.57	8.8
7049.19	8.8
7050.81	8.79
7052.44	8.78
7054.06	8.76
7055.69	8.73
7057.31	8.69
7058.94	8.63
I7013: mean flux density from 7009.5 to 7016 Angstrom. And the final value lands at 8.63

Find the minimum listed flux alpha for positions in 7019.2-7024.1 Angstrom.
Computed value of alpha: 8.56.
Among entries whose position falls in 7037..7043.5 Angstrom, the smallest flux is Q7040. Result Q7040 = 8.53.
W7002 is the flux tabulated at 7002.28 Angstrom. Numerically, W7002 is 8.53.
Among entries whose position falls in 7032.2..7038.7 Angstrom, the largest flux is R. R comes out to 8.73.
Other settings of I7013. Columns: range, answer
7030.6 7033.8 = 8.76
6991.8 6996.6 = 8.52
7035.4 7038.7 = 8.55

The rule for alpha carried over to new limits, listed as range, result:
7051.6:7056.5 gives 8.73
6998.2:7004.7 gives 8.44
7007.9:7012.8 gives 8.67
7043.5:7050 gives 8.78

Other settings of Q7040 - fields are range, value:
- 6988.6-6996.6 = 8.46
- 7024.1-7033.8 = 8.65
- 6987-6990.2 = 8.55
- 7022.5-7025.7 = 8.57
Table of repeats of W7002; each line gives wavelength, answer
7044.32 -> 8.78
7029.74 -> 8.83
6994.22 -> 8.52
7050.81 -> 8.79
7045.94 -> 8.8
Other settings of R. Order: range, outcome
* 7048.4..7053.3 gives 8.8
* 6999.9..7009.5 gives 8.72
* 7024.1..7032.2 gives 8.83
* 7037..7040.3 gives 8.57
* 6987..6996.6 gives 8.56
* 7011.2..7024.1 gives 8.67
